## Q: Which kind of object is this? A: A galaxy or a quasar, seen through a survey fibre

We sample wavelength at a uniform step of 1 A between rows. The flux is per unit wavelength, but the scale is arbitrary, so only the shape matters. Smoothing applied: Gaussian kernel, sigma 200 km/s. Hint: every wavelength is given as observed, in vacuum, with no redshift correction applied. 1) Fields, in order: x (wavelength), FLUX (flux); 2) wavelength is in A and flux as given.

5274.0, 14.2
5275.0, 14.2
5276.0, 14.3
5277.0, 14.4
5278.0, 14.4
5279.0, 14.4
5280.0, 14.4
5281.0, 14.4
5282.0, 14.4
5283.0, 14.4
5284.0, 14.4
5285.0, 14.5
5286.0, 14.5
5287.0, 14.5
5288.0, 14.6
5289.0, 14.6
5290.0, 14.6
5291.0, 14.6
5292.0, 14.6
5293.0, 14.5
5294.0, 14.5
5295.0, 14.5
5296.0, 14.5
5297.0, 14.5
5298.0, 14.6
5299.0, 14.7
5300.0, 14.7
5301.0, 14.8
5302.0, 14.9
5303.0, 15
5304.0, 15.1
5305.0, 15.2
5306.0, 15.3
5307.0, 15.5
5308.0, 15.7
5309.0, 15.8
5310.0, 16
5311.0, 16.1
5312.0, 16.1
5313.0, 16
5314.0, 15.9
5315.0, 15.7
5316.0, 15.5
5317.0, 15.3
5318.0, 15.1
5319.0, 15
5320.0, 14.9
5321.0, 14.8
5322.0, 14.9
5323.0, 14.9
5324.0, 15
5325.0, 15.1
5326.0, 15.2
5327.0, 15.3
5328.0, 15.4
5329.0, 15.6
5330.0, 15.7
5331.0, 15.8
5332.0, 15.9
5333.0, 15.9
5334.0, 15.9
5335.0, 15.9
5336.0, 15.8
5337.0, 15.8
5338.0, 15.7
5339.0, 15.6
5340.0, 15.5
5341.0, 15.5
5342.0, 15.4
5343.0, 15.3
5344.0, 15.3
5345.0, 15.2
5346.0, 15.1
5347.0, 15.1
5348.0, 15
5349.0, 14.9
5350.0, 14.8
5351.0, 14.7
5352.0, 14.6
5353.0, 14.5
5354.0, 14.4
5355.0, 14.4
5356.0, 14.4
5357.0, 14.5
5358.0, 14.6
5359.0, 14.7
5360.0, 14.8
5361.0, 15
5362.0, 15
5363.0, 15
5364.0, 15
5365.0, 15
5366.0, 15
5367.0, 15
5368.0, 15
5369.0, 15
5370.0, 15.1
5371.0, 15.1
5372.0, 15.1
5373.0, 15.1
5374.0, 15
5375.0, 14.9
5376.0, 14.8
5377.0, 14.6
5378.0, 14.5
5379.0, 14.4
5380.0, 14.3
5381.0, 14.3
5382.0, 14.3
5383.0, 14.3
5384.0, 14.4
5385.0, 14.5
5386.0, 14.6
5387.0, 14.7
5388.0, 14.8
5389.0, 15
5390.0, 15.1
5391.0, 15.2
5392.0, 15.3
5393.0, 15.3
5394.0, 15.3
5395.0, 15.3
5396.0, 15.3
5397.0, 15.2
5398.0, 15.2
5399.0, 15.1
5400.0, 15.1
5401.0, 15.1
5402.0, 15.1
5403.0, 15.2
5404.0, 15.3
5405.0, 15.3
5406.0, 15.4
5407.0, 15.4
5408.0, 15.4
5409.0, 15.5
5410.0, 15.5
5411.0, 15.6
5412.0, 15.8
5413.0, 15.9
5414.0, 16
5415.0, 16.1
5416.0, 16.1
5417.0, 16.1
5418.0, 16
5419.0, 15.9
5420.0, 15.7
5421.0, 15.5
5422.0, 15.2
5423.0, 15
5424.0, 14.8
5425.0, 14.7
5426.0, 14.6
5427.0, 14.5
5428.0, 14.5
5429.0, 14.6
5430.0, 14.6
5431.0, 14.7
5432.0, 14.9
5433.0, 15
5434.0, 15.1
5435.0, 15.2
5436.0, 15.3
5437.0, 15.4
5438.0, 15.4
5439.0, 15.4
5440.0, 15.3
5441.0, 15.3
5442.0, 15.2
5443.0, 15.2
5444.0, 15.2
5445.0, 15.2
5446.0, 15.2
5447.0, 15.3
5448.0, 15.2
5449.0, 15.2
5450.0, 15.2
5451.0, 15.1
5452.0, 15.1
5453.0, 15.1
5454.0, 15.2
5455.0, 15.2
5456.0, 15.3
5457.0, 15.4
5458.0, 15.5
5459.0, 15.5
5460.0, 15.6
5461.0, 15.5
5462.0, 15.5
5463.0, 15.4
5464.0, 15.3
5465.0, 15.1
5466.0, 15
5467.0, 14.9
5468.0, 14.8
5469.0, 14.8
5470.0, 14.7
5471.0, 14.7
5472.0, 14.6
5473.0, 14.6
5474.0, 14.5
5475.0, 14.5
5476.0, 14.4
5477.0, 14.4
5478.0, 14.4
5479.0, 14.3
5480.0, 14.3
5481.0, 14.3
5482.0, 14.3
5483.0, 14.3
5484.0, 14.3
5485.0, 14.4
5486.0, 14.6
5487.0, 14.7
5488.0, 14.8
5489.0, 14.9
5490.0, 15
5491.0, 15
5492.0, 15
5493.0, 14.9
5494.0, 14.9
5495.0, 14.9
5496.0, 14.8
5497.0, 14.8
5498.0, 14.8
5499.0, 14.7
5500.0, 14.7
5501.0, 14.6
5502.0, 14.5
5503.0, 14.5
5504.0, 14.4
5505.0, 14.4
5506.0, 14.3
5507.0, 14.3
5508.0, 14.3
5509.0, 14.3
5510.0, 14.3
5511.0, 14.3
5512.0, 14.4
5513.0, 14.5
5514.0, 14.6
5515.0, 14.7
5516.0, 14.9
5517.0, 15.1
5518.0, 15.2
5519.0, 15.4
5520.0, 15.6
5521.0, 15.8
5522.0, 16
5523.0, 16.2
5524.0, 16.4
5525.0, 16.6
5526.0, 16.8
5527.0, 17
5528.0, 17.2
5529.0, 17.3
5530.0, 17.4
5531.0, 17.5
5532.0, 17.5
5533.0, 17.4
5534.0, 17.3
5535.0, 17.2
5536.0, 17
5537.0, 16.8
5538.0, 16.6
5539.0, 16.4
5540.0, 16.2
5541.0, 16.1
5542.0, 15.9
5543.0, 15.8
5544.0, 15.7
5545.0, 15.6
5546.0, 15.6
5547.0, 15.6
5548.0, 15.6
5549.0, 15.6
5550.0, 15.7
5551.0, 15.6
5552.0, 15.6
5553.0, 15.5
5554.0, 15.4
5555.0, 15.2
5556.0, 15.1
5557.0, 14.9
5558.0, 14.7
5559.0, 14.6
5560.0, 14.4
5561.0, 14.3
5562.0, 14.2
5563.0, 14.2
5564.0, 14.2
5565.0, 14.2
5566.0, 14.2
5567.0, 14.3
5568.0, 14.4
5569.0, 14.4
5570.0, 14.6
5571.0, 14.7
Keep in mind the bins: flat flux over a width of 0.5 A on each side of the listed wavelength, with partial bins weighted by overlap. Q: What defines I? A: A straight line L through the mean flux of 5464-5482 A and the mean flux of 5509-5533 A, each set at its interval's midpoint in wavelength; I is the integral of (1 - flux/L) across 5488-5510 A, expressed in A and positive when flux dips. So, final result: 0.90 A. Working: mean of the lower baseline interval 14.6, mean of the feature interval 14.7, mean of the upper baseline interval 15.9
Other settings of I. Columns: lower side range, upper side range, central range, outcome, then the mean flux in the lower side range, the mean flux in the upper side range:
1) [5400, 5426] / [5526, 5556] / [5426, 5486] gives 3.1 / 15.5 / 16.3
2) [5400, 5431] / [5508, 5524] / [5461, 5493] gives 0.9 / 15.3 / 15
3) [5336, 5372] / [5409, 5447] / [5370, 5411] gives 0.4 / 15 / 15.3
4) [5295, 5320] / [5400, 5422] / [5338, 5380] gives 1.4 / 15.3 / 15.6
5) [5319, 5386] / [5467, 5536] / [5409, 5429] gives -0.5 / 15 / 15.1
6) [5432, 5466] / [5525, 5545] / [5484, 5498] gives 1.0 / 15.3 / 16.8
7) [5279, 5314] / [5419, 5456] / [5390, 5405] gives -0.2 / 14.9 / 15.1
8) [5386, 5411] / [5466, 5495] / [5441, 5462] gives -0.6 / 15.2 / 14.6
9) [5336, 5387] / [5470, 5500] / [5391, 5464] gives -2.7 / 14.9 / 14.6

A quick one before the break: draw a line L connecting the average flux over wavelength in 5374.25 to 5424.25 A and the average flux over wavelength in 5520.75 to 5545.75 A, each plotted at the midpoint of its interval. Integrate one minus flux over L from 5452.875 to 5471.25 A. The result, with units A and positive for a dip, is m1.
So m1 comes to 0.77 A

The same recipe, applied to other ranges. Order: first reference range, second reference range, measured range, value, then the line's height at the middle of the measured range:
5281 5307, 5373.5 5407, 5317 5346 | -1.24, 14.8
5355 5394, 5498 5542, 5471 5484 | 0.85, 15.4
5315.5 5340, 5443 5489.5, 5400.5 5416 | -0.41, 15.1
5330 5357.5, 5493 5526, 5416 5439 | -0.10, 15.1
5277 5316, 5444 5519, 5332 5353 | -0.63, 14.9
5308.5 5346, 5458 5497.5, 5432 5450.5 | -0.32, 15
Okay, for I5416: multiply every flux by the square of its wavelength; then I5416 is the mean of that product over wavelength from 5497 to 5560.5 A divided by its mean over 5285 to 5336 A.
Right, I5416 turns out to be 1.11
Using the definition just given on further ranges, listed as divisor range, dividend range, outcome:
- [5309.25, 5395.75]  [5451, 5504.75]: 1.03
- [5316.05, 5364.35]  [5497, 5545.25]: 1.11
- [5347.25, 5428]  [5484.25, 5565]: 1.08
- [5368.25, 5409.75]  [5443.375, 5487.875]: 1.02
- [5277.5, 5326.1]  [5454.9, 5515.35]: 1.05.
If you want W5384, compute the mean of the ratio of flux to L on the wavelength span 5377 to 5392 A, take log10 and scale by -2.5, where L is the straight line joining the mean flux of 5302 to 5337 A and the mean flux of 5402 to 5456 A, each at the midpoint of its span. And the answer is 0.05 mag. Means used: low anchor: 15.5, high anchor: 15.3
